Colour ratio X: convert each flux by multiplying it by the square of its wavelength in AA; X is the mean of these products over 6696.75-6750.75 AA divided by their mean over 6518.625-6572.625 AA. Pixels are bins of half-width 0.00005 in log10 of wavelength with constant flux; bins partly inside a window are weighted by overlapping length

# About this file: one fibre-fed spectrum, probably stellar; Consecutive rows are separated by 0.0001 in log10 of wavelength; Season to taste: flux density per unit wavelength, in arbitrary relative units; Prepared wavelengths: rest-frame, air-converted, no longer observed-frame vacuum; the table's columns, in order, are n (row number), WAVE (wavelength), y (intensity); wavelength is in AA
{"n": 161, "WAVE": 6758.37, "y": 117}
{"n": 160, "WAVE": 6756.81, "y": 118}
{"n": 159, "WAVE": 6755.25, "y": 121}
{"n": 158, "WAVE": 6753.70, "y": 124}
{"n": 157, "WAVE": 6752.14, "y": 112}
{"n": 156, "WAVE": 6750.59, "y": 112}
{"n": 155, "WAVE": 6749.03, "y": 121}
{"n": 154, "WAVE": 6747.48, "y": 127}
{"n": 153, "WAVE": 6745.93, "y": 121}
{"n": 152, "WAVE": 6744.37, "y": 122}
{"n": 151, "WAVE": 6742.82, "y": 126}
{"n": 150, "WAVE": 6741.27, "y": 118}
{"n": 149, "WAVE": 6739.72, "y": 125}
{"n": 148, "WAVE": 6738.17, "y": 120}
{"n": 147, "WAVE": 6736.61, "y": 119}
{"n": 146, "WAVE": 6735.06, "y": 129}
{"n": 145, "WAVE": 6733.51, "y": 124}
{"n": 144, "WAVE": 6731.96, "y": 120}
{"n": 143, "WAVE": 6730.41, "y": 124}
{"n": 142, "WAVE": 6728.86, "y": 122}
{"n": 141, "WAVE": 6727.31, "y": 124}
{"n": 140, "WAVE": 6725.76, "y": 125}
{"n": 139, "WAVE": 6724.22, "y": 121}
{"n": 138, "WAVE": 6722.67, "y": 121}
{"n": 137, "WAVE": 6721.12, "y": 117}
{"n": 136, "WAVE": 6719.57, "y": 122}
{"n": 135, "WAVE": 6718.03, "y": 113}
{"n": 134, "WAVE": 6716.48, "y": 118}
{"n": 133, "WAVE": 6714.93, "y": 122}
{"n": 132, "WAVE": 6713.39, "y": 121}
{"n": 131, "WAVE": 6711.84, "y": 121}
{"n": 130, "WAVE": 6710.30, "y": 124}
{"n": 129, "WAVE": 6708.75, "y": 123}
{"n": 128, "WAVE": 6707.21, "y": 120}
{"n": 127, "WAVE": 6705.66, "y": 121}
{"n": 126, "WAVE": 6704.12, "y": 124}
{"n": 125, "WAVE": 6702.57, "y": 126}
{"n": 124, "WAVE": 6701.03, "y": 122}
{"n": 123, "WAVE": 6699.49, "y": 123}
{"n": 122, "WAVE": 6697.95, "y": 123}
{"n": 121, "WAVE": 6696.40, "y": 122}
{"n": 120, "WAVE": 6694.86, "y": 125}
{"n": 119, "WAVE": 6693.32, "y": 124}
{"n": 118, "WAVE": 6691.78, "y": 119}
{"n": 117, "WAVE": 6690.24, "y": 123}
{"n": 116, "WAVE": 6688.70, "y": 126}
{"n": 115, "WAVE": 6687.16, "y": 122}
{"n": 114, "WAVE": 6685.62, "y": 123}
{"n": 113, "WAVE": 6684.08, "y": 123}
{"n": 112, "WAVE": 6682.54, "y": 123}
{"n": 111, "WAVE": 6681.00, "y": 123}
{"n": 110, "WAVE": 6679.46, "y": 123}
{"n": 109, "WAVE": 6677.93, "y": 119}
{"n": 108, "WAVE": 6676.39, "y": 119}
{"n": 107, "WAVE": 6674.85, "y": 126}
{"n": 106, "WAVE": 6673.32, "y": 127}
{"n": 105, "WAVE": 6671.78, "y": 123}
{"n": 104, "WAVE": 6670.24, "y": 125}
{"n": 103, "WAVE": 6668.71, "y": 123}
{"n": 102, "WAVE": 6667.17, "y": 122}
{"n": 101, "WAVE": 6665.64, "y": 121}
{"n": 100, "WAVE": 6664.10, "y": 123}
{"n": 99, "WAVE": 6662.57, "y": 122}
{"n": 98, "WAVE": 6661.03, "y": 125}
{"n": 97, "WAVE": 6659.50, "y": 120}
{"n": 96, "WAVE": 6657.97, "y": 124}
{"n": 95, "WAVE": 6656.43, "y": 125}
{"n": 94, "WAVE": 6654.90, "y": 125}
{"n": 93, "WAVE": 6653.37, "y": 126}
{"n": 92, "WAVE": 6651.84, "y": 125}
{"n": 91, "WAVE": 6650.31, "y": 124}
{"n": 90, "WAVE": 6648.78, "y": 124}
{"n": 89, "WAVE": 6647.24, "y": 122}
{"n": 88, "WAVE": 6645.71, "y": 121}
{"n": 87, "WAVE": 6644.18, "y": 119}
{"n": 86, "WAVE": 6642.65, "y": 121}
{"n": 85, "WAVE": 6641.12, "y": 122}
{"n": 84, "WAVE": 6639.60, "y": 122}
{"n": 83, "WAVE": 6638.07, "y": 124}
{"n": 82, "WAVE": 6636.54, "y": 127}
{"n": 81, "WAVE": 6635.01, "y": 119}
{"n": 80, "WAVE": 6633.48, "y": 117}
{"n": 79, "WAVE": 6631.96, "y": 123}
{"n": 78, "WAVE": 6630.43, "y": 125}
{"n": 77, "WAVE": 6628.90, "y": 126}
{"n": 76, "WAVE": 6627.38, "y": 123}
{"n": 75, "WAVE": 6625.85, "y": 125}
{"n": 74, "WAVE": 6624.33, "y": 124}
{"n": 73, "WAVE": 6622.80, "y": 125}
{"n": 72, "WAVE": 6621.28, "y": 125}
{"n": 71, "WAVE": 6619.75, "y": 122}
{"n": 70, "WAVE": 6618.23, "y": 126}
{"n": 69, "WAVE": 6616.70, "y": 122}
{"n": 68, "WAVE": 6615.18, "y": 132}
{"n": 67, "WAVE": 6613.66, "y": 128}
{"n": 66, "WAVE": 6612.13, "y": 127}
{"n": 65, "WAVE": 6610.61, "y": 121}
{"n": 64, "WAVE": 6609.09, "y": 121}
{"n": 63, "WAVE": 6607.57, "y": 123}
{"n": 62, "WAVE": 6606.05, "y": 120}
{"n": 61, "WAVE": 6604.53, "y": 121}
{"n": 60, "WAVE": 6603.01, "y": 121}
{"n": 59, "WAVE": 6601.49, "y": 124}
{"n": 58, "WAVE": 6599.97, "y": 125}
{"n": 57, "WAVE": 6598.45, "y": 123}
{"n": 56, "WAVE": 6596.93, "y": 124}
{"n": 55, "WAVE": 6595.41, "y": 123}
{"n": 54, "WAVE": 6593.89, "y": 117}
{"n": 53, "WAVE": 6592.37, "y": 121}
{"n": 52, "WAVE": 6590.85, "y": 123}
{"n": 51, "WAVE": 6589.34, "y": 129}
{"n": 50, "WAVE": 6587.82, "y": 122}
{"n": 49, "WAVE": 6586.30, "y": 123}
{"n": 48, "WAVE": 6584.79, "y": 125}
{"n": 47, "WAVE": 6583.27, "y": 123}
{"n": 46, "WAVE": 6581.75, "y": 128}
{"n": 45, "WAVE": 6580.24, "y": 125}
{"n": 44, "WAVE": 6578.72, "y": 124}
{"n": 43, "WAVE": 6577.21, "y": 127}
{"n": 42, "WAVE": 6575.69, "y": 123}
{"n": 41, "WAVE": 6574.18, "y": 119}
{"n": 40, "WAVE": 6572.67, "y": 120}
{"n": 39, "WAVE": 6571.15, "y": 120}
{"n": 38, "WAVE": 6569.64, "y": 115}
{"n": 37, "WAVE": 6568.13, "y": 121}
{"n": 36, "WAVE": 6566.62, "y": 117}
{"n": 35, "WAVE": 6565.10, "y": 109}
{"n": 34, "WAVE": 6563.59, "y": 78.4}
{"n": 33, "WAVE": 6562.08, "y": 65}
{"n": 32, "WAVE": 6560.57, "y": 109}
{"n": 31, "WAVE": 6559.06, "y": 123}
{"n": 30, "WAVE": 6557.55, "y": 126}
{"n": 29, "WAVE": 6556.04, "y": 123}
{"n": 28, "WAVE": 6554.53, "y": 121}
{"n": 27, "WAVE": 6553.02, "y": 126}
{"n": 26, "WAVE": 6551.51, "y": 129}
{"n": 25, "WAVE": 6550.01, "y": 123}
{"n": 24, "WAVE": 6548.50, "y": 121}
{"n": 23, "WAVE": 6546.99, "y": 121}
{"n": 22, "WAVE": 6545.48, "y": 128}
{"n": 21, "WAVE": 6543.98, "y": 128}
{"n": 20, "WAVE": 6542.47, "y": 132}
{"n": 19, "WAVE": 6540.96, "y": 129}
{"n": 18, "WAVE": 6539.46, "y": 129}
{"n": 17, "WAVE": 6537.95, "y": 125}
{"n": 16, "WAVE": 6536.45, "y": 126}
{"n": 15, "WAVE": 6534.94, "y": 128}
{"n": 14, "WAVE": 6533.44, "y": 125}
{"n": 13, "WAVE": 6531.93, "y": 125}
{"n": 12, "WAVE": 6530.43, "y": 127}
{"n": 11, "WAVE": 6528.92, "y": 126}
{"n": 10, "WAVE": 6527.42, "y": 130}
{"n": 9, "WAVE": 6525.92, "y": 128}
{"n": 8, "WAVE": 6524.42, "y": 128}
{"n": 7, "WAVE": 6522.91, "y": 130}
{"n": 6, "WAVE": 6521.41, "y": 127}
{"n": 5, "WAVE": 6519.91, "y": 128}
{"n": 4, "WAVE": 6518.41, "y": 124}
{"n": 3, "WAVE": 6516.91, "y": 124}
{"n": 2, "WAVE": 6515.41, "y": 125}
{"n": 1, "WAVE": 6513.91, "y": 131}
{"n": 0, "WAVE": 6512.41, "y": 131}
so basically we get 1.06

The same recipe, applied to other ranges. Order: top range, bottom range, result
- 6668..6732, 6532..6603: 1.05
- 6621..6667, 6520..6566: 1.04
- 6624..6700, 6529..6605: 1.04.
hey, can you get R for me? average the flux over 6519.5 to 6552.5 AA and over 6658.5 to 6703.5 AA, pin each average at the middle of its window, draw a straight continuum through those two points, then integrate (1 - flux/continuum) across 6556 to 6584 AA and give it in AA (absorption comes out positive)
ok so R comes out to 2.36 AA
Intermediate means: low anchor 127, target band 115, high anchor 123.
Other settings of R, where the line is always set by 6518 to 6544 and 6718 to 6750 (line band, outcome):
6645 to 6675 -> 0.1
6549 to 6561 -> 0.4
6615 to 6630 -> 0.0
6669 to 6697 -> 0.1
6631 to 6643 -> 0.3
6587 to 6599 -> 0.3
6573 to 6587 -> 0.2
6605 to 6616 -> 0.1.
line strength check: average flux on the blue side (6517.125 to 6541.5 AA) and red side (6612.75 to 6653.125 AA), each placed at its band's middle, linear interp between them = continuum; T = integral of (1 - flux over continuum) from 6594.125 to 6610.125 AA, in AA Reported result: 0.3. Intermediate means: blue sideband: 127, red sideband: 124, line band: 122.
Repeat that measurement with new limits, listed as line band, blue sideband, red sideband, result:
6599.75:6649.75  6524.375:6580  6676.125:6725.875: -0.77 AA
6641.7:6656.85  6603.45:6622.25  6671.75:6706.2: 0.05 AA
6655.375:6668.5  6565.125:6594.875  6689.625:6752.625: -0.11 AA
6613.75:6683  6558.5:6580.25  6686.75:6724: -3.24 AA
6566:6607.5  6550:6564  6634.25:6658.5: -2.23 AA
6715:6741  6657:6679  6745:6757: -0.21 AA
